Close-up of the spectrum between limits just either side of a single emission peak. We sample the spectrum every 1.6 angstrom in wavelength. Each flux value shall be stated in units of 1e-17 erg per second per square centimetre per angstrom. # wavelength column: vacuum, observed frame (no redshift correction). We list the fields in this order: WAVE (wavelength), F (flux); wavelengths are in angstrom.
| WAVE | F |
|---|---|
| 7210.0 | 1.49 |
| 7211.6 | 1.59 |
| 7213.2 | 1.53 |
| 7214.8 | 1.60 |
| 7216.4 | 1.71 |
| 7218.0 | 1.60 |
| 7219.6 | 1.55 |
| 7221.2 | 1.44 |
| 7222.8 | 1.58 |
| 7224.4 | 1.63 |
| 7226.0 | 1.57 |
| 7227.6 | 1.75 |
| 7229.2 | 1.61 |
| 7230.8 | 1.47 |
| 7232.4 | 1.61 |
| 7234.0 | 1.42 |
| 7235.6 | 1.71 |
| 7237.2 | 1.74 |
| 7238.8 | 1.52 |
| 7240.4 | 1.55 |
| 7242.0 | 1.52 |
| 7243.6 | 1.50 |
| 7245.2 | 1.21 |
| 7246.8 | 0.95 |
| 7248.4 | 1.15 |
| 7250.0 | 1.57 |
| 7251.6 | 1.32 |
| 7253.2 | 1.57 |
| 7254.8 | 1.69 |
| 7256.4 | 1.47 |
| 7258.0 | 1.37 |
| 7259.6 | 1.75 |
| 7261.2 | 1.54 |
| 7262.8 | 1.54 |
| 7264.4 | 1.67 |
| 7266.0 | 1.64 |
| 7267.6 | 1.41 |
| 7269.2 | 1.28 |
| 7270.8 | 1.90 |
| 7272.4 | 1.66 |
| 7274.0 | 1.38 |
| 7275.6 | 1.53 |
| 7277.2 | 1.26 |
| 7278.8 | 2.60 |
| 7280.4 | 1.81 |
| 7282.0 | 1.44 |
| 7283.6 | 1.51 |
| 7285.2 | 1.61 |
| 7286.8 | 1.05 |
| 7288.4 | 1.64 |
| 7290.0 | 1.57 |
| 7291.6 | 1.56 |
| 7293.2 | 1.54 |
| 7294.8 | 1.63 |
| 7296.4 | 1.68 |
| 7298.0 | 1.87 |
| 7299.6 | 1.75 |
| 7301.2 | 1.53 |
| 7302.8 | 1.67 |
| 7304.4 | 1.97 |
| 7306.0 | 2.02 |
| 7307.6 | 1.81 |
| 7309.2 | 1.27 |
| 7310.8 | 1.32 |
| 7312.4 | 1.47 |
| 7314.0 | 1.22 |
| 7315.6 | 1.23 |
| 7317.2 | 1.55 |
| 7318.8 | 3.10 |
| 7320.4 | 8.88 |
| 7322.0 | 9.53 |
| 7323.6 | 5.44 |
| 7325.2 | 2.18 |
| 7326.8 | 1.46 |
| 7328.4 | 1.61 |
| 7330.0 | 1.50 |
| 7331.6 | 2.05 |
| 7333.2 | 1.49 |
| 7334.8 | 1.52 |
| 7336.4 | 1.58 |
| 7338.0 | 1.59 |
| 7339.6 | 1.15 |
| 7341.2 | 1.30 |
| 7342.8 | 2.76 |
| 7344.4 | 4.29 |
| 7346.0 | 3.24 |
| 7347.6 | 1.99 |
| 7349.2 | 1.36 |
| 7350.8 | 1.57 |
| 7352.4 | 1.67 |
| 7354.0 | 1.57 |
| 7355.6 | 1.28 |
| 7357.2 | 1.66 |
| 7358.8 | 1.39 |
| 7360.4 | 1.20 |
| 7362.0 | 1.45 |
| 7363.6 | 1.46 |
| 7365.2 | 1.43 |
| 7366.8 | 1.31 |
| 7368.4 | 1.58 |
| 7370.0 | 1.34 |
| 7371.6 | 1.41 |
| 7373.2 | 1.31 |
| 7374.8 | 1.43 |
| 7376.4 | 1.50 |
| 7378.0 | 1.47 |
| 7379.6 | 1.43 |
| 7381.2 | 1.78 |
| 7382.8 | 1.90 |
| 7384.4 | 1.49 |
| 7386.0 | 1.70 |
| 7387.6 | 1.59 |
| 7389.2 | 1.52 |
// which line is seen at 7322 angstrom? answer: H-alpha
